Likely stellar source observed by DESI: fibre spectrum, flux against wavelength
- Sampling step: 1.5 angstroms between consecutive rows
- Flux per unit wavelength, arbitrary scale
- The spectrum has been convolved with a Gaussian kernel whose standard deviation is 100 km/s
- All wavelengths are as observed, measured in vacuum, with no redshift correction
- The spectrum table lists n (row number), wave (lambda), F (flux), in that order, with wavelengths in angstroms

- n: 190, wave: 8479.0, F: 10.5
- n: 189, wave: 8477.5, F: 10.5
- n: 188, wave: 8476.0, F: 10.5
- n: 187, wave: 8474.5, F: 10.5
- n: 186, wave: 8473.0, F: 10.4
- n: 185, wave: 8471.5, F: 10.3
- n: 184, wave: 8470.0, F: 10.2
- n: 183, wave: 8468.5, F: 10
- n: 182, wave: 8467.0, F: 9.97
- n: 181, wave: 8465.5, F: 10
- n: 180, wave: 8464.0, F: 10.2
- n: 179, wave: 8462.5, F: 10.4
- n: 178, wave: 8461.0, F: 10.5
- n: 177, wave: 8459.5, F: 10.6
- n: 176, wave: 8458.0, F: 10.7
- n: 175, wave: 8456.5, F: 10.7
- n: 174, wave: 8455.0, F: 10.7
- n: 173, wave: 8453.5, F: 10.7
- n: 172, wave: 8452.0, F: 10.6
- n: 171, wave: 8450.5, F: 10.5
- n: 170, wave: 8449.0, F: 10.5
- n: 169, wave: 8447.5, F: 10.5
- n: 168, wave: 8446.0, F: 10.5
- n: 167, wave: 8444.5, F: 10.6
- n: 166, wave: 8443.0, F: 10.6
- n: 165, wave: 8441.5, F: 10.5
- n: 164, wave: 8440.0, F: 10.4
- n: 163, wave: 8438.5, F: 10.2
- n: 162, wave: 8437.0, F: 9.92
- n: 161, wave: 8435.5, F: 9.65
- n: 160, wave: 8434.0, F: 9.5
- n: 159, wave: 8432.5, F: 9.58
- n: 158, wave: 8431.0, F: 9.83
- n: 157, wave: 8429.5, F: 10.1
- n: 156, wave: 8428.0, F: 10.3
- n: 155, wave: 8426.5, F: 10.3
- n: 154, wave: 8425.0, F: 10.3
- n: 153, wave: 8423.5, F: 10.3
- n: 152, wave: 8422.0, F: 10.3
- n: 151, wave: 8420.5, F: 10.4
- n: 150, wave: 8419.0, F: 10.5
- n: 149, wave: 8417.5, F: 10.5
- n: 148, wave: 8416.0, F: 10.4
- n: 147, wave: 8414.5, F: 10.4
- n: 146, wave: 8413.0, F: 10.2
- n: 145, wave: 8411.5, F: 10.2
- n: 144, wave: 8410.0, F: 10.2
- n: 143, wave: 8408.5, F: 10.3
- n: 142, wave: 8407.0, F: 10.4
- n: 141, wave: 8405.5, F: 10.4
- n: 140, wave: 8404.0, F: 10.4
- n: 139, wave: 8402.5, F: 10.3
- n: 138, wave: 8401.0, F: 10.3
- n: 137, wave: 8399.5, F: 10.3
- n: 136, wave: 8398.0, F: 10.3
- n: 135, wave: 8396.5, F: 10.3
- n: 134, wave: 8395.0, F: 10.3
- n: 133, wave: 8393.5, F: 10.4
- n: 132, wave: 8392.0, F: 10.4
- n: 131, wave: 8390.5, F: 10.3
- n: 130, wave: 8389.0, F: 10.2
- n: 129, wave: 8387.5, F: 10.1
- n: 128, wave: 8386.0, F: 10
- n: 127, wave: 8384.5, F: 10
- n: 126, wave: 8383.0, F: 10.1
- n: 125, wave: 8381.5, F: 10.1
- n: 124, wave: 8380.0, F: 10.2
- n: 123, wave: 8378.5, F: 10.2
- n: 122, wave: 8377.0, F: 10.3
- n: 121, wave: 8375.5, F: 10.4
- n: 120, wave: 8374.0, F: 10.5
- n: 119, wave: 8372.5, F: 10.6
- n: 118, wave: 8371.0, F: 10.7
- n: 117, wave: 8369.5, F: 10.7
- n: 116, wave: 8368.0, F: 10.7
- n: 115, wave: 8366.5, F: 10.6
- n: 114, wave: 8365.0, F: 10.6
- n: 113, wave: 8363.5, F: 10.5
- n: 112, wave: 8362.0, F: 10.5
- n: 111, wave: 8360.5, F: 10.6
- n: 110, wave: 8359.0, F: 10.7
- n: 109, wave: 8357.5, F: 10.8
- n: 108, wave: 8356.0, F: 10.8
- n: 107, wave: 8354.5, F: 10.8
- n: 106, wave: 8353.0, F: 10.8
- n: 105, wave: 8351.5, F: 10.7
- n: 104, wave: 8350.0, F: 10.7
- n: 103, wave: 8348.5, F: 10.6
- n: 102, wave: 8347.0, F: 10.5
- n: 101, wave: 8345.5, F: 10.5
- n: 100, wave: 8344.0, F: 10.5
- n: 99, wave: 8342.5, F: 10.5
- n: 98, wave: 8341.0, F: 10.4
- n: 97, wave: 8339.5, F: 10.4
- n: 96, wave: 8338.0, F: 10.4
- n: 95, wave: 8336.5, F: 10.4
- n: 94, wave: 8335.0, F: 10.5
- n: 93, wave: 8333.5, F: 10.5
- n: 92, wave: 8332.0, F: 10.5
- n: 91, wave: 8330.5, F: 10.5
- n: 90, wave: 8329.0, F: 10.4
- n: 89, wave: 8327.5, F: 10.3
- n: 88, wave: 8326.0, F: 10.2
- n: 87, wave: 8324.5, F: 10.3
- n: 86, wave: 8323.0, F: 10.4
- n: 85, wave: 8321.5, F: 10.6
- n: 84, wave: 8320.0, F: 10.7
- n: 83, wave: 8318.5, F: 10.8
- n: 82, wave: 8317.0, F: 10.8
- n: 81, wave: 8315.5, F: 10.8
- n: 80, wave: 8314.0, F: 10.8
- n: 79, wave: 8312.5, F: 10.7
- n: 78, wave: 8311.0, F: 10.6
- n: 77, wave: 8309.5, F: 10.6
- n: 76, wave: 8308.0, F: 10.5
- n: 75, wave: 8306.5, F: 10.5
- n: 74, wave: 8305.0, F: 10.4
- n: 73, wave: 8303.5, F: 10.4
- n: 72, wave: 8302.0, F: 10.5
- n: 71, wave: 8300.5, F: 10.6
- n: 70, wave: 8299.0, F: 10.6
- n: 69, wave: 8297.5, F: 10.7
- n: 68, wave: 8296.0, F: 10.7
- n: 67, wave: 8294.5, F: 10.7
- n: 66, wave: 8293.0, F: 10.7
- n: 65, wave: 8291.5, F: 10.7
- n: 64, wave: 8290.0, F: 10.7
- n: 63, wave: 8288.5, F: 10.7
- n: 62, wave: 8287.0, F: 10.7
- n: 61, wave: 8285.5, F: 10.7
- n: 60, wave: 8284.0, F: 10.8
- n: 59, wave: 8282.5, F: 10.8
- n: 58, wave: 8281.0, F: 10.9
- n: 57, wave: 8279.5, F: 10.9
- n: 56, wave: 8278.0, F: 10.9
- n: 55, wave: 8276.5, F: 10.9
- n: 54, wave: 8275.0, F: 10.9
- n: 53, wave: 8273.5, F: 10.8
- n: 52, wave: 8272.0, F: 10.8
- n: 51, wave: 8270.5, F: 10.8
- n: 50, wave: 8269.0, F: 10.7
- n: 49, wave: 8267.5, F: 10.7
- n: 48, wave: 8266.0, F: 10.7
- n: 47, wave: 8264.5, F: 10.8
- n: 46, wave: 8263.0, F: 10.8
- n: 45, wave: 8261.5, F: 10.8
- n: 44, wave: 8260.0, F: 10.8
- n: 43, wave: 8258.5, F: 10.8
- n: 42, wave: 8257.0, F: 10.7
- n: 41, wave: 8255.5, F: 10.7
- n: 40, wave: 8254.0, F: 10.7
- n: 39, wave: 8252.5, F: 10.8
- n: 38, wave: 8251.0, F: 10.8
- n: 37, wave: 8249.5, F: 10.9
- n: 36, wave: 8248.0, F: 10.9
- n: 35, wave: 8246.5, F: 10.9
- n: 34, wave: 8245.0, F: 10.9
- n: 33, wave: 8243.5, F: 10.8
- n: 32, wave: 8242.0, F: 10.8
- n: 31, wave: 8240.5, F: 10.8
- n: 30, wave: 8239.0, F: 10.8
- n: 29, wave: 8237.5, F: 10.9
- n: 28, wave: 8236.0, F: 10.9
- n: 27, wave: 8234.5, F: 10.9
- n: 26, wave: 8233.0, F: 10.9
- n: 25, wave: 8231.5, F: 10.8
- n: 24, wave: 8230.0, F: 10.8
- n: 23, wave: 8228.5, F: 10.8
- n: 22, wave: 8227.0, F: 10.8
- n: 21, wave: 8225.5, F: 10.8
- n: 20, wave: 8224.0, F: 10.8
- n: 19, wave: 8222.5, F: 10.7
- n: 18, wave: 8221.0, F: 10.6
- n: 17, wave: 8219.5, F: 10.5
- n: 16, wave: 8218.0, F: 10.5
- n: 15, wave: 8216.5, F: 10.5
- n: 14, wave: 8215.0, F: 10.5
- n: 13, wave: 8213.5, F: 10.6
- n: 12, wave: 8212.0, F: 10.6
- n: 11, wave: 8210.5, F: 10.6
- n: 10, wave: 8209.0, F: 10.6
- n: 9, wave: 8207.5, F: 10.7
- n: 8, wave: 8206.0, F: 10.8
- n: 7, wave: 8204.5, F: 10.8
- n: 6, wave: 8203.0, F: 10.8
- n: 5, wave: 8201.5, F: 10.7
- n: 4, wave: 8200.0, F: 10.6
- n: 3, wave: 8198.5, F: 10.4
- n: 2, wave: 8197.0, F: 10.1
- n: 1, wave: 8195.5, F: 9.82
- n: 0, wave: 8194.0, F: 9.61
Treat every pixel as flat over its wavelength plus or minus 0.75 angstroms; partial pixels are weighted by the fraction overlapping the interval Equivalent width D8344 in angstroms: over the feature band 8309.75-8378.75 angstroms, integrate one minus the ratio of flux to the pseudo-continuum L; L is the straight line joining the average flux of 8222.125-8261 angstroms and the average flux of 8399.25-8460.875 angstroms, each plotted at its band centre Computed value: -0.1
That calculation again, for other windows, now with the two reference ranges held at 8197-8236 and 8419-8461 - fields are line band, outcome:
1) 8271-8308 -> -0.5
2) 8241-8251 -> -0.2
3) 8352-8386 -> -0.2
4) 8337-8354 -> -0.1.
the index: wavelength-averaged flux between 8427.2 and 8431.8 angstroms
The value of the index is 10.1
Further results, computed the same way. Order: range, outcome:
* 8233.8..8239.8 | 10.9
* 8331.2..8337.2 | 10.5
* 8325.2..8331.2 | 10.3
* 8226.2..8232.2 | 10.8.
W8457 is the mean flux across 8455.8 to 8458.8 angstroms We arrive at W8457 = 10.7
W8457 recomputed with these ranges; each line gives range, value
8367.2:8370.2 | 10.7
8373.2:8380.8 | 10.3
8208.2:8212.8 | 10.6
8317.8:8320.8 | 10.7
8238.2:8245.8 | 10.8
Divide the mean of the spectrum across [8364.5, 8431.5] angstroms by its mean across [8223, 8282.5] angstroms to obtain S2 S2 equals 0.95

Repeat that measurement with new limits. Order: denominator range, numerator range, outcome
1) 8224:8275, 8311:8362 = 0.98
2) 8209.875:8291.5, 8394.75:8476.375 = 0.96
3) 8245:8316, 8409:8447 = 0.95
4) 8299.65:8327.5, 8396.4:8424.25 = 0.98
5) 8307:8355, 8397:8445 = 0.97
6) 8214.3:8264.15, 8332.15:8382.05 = 0.98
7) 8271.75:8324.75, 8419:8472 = 0.96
